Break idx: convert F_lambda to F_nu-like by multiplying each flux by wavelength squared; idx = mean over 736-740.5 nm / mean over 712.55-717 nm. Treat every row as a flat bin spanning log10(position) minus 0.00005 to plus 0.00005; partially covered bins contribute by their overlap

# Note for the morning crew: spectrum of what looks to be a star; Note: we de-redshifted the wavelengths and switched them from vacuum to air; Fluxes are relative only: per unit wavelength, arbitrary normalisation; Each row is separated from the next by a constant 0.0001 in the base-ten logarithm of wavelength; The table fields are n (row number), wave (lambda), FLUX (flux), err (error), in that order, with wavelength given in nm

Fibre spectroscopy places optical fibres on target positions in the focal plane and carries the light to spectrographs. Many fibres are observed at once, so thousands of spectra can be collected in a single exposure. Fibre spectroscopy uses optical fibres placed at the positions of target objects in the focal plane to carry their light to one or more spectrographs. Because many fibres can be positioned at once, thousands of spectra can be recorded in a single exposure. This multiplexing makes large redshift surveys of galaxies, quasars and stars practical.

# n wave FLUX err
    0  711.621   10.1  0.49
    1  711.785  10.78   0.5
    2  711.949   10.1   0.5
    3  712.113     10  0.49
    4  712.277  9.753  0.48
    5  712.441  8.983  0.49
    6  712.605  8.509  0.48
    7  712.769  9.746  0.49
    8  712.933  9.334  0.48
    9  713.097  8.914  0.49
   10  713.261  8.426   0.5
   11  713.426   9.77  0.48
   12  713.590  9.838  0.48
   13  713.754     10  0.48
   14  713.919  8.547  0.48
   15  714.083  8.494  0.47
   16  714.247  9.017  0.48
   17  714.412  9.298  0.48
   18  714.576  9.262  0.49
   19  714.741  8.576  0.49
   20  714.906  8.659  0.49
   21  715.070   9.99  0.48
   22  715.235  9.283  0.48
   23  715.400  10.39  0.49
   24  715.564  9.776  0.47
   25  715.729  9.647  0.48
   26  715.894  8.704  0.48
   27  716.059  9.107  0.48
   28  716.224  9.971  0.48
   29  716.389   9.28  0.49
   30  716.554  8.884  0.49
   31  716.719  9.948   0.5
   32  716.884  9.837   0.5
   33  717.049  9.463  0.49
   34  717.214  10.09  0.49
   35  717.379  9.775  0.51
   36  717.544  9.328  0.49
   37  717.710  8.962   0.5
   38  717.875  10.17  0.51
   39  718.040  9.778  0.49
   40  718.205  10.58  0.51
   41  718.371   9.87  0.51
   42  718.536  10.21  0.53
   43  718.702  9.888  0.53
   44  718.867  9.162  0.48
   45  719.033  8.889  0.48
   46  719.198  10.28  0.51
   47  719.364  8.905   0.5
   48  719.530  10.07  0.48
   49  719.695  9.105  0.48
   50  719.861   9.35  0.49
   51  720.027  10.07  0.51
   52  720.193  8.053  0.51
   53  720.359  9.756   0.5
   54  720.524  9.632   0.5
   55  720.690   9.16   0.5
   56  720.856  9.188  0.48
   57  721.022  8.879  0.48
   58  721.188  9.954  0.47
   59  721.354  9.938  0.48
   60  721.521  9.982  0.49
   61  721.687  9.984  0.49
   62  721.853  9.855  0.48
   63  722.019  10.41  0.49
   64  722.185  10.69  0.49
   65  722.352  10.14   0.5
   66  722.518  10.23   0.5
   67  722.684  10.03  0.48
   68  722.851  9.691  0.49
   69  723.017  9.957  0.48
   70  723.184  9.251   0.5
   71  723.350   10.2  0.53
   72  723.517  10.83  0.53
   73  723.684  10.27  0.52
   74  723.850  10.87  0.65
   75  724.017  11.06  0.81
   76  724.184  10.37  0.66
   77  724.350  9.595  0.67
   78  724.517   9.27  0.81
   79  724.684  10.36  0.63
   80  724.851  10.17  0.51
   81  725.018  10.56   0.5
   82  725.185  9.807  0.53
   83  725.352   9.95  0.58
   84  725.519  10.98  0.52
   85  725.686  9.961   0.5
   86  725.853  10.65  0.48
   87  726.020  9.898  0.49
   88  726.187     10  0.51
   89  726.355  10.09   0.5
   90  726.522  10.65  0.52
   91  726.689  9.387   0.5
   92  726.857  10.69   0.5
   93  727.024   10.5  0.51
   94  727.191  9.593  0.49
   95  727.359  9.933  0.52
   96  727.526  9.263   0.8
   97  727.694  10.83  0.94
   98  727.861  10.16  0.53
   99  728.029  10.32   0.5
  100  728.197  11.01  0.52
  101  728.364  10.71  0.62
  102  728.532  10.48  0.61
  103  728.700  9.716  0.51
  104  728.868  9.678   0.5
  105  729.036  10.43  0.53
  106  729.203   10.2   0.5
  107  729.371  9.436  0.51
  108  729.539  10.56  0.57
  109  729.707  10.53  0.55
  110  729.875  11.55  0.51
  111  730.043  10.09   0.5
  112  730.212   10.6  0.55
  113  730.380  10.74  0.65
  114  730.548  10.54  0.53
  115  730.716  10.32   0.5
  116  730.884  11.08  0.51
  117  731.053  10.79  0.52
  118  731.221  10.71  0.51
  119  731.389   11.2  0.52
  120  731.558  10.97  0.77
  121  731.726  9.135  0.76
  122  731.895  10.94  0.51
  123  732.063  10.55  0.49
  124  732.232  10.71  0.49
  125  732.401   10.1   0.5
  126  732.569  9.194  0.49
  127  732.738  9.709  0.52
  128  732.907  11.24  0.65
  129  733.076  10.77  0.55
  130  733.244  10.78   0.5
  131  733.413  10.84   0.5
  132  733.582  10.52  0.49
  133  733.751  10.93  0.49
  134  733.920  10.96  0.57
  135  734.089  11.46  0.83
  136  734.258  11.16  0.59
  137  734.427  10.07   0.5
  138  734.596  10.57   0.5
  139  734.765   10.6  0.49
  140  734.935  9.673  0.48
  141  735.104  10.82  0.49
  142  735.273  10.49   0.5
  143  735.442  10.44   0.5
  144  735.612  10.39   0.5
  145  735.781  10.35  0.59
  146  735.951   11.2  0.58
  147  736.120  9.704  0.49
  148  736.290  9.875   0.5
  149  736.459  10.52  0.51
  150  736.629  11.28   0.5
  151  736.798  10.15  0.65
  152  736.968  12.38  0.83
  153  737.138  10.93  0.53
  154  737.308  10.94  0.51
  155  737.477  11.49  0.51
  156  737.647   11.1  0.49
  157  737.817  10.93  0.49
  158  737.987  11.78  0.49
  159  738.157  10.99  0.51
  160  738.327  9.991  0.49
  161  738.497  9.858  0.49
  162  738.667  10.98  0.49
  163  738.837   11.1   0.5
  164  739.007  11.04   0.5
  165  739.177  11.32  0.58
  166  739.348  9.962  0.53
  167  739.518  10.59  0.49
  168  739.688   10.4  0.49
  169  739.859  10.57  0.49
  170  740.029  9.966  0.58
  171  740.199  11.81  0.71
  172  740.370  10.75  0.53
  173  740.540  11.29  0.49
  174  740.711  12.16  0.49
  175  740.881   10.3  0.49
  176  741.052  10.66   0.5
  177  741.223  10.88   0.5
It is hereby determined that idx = 1.2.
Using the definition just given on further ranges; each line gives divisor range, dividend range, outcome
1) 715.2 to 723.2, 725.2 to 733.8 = 1.10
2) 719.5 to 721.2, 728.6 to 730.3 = 1.13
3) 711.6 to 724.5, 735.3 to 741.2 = 1.18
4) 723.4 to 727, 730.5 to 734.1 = 1.05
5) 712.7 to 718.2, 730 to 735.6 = 1.18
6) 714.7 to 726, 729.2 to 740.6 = 1.13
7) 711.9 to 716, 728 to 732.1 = 1.18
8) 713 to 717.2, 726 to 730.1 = 1.14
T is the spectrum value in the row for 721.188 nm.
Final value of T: 9.954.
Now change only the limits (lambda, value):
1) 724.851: 10.17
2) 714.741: 8.576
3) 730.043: 10.09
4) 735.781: 10.35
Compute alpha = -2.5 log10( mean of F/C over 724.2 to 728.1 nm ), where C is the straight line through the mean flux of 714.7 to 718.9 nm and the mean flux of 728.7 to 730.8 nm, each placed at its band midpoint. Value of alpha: 0.00 mag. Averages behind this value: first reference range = 9.61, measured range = 10.1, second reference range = 10.4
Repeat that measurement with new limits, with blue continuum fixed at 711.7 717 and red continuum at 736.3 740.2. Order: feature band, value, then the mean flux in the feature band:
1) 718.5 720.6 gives 0.027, 9.47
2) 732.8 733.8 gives -0.028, 10.8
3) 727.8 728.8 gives -0.016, 10.4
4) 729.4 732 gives -0.025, 10.6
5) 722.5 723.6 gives -0.010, 10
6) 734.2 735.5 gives 0.017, 10.5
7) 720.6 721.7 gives 0.029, 9.55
